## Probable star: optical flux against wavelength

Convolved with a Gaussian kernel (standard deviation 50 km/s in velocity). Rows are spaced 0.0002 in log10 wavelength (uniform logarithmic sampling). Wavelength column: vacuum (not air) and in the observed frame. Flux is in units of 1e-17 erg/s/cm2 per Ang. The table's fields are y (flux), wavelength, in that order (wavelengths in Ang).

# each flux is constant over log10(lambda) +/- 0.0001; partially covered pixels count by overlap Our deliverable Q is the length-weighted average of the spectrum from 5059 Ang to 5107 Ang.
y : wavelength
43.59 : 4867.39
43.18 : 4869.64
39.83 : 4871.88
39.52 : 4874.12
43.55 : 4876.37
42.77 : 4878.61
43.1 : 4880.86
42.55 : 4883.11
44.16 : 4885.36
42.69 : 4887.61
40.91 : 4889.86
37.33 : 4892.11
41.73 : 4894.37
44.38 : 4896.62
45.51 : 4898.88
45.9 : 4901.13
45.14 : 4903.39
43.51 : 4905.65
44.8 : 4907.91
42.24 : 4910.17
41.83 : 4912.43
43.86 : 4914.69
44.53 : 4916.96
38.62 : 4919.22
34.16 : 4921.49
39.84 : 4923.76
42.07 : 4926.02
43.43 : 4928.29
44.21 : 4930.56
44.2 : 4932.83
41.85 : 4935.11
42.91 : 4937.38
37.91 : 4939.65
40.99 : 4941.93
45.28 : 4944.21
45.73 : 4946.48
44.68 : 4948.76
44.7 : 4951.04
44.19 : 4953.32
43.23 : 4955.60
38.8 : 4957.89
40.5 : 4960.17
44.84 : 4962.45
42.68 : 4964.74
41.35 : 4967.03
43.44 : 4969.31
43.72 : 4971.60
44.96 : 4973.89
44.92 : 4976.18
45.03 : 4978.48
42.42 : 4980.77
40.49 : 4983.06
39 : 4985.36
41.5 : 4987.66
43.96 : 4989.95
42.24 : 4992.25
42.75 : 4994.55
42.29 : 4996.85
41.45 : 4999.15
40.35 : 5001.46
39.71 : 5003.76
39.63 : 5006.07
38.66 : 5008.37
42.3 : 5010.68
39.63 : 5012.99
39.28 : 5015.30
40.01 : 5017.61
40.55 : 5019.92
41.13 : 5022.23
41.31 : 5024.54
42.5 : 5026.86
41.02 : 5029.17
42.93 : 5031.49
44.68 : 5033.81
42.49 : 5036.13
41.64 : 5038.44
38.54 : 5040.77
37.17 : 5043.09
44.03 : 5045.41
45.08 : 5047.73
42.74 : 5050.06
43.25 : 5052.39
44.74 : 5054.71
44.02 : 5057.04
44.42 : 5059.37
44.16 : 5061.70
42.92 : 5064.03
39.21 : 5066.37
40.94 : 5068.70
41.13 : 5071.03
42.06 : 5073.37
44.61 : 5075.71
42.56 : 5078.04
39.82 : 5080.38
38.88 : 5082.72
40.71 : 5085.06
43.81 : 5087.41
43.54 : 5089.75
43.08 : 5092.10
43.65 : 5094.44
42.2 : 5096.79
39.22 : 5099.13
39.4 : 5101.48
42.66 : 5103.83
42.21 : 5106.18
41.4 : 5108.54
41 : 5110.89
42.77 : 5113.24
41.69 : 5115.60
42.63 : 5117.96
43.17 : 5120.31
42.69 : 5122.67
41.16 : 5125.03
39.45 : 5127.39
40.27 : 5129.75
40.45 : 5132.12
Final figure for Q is 41.9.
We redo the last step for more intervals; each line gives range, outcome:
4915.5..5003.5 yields 42.3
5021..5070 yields 42.3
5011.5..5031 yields 40.8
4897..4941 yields 42.5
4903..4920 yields 43.1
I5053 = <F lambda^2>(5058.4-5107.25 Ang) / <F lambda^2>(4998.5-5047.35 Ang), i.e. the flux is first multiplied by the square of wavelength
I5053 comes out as 1.0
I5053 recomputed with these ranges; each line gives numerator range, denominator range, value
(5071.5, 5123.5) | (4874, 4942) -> 1.07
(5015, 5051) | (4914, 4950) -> 1.03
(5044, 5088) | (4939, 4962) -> 1.04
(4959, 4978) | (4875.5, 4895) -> 1.07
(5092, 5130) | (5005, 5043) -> 1.05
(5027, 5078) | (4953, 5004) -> 1.03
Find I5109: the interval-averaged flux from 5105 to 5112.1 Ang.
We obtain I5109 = 41.5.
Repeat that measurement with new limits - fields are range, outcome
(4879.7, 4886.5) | 43.2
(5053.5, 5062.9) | 44.4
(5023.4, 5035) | 42.5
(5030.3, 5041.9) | 42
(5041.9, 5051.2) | 42.3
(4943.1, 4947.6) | 45.6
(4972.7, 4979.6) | 44.9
